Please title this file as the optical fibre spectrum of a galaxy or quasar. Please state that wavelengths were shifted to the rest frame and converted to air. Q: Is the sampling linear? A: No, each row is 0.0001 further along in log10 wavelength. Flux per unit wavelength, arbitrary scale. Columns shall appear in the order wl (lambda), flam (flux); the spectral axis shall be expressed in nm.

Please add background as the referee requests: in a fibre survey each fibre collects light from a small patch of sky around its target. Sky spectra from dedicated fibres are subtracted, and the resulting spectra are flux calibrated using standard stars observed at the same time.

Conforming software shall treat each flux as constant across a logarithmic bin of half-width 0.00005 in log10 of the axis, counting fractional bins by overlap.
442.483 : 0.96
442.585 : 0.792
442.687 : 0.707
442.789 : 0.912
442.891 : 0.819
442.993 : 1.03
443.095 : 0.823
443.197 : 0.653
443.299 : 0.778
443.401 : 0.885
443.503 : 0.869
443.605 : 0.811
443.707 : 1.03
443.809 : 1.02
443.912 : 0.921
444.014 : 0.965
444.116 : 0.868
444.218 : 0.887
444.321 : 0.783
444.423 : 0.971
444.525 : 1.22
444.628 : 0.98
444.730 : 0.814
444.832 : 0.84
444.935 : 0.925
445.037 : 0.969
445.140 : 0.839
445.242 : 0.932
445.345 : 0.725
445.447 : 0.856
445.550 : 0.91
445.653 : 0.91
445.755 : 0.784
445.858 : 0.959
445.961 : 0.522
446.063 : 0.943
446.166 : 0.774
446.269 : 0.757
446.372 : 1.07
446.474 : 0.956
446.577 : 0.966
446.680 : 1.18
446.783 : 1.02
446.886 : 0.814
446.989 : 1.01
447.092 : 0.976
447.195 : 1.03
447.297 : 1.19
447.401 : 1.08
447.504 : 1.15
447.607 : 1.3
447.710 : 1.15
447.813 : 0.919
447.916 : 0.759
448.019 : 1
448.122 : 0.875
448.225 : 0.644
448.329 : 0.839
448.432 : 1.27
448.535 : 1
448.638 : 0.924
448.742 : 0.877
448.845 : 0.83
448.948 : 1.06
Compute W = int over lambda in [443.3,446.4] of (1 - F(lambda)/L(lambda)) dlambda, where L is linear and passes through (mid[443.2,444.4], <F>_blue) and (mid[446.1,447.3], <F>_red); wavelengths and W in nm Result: 0.09 nm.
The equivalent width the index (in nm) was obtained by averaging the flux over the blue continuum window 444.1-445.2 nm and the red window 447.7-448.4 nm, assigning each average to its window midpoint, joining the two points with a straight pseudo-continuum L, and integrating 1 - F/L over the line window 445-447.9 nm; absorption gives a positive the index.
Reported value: -0.17 nm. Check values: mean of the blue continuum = 0.92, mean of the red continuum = 0.879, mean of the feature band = 0.951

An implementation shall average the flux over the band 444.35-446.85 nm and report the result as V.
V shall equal 0.908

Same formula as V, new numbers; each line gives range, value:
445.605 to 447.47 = 0.943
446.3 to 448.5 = 1.01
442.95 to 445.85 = 0.893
